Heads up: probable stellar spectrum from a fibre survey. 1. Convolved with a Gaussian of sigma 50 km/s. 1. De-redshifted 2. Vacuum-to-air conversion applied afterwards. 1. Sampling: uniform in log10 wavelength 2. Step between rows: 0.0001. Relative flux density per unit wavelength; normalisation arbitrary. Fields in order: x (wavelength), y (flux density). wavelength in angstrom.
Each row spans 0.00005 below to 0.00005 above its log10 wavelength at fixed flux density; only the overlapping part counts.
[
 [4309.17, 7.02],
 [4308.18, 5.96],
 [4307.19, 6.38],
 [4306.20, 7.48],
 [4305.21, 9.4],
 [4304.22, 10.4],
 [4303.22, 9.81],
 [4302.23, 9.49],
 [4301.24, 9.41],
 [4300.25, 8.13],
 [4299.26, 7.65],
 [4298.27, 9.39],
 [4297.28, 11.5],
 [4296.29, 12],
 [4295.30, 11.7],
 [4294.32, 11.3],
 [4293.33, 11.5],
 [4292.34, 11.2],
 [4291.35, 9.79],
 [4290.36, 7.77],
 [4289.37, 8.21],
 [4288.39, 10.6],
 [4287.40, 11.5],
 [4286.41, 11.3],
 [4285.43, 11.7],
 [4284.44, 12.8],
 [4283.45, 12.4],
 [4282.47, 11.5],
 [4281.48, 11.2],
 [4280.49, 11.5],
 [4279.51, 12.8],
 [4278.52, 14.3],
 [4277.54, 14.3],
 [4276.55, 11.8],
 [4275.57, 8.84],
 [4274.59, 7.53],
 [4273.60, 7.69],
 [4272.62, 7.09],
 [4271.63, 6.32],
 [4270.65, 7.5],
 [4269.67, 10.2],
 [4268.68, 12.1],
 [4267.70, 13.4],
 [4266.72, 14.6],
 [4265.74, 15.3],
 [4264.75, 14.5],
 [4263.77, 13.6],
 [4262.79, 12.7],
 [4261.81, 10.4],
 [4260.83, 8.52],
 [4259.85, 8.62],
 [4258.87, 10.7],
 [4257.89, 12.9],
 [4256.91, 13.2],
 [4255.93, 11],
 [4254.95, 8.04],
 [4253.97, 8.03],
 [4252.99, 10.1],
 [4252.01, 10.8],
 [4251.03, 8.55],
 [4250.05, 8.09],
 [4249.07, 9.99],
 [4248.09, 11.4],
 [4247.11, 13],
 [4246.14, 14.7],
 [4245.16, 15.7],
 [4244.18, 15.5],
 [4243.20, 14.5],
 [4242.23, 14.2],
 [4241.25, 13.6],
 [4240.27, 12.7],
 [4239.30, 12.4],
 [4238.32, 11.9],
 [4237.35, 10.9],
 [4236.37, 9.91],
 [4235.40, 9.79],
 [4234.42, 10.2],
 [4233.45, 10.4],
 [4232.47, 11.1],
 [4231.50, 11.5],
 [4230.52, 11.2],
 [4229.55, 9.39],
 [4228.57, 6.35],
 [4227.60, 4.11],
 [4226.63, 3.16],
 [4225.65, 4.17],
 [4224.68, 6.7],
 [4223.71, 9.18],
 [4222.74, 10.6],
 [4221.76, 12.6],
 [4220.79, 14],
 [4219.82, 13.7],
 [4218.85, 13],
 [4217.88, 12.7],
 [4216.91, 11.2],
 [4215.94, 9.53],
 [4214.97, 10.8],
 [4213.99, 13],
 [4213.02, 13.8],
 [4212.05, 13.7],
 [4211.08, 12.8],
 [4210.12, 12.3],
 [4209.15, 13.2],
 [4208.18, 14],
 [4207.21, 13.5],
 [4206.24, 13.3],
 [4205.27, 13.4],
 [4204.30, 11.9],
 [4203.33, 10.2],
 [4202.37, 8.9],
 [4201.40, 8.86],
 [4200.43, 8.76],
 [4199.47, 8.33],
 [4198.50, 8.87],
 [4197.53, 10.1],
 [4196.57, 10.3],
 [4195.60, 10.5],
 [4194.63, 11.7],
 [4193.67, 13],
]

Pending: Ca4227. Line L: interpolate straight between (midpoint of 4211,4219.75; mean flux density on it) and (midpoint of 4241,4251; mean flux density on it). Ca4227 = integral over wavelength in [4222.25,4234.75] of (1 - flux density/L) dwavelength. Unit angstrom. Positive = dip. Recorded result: 4.2 angstrom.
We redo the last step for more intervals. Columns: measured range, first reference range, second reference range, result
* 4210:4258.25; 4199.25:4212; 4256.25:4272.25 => 2.3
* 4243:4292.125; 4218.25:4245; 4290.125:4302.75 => -3.7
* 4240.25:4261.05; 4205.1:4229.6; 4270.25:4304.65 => -1.7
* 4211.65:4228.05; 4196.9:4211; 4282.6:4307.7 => 1.0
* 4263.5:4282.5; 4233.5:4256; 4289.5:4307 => -1.2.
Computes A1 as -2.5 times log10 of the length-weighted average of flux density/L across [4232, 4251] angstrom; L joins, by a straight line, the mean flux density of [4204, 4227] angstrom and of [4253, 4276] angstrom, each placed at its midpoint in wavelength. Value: -0.09 mag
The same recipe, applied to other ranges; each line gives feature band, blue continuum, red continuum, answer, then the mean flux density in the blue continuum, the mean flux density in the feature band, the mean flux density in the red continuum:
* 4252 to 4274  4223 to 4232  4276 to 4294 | -0.09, 7.4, 10.8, 11.4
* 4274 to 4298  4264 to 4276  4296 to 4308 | -0.14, 10.5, 11.2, 9.12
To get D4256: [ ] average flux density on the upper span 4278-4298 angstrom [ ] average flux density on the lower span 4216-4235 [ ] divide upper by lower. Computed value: 1.2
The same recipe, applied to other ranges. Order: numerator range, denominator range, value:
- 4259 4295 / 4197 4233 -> 1.03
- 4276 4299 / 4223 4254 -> 1.09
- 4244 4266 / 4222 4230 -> 1.66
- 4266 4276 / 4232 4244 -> 0.81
